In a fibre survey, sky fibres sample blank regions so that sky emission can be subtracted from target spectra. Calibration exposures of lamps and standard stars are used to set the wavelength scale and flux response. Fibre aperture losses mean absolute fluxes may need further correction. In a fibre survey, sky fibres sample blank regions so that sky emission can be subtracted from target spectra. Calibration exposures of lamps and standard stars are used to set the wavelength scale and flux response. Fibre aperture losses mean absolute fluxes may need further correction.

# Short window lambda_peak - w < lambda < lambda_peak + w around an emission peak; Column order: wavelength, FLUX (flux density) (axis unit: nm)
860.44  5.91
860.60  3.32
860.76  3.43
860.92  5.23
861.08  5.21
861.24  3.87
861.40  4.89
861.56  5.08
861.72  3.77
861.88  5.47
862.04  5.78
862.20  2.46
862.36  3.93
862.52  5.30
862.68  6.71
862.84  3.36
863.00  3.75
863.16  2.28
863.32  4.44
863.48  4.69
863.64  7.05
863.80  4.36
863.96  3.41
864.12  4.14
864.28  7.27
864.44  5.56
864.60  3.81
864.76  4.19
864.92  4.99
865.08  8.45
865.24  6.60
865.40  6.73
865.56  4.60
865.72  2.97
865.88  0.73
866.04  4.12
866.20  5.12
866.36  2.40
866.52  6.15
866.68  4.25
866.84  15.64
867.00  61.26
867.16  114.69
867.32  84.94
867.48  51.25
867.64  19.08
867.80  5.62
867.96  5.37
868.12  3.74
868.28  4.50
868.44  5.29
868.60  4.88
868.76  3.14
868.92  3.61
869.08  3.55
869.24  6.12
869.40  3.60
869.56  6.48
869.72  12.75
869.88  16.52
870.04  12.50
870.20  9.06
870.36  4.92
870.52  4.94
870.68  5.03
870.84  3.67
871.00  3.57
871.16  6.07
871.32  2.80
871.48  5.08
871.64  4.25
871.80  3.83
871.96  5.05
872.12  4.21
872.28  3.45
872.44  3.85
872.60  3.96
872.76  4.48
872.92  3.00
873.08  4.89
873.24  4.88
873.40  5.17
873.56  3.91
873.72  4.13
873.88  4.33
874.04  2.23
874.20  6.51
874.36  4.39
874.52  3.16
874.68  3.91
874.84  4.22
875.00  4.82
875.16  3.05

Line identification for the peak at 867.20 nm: H-alpha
